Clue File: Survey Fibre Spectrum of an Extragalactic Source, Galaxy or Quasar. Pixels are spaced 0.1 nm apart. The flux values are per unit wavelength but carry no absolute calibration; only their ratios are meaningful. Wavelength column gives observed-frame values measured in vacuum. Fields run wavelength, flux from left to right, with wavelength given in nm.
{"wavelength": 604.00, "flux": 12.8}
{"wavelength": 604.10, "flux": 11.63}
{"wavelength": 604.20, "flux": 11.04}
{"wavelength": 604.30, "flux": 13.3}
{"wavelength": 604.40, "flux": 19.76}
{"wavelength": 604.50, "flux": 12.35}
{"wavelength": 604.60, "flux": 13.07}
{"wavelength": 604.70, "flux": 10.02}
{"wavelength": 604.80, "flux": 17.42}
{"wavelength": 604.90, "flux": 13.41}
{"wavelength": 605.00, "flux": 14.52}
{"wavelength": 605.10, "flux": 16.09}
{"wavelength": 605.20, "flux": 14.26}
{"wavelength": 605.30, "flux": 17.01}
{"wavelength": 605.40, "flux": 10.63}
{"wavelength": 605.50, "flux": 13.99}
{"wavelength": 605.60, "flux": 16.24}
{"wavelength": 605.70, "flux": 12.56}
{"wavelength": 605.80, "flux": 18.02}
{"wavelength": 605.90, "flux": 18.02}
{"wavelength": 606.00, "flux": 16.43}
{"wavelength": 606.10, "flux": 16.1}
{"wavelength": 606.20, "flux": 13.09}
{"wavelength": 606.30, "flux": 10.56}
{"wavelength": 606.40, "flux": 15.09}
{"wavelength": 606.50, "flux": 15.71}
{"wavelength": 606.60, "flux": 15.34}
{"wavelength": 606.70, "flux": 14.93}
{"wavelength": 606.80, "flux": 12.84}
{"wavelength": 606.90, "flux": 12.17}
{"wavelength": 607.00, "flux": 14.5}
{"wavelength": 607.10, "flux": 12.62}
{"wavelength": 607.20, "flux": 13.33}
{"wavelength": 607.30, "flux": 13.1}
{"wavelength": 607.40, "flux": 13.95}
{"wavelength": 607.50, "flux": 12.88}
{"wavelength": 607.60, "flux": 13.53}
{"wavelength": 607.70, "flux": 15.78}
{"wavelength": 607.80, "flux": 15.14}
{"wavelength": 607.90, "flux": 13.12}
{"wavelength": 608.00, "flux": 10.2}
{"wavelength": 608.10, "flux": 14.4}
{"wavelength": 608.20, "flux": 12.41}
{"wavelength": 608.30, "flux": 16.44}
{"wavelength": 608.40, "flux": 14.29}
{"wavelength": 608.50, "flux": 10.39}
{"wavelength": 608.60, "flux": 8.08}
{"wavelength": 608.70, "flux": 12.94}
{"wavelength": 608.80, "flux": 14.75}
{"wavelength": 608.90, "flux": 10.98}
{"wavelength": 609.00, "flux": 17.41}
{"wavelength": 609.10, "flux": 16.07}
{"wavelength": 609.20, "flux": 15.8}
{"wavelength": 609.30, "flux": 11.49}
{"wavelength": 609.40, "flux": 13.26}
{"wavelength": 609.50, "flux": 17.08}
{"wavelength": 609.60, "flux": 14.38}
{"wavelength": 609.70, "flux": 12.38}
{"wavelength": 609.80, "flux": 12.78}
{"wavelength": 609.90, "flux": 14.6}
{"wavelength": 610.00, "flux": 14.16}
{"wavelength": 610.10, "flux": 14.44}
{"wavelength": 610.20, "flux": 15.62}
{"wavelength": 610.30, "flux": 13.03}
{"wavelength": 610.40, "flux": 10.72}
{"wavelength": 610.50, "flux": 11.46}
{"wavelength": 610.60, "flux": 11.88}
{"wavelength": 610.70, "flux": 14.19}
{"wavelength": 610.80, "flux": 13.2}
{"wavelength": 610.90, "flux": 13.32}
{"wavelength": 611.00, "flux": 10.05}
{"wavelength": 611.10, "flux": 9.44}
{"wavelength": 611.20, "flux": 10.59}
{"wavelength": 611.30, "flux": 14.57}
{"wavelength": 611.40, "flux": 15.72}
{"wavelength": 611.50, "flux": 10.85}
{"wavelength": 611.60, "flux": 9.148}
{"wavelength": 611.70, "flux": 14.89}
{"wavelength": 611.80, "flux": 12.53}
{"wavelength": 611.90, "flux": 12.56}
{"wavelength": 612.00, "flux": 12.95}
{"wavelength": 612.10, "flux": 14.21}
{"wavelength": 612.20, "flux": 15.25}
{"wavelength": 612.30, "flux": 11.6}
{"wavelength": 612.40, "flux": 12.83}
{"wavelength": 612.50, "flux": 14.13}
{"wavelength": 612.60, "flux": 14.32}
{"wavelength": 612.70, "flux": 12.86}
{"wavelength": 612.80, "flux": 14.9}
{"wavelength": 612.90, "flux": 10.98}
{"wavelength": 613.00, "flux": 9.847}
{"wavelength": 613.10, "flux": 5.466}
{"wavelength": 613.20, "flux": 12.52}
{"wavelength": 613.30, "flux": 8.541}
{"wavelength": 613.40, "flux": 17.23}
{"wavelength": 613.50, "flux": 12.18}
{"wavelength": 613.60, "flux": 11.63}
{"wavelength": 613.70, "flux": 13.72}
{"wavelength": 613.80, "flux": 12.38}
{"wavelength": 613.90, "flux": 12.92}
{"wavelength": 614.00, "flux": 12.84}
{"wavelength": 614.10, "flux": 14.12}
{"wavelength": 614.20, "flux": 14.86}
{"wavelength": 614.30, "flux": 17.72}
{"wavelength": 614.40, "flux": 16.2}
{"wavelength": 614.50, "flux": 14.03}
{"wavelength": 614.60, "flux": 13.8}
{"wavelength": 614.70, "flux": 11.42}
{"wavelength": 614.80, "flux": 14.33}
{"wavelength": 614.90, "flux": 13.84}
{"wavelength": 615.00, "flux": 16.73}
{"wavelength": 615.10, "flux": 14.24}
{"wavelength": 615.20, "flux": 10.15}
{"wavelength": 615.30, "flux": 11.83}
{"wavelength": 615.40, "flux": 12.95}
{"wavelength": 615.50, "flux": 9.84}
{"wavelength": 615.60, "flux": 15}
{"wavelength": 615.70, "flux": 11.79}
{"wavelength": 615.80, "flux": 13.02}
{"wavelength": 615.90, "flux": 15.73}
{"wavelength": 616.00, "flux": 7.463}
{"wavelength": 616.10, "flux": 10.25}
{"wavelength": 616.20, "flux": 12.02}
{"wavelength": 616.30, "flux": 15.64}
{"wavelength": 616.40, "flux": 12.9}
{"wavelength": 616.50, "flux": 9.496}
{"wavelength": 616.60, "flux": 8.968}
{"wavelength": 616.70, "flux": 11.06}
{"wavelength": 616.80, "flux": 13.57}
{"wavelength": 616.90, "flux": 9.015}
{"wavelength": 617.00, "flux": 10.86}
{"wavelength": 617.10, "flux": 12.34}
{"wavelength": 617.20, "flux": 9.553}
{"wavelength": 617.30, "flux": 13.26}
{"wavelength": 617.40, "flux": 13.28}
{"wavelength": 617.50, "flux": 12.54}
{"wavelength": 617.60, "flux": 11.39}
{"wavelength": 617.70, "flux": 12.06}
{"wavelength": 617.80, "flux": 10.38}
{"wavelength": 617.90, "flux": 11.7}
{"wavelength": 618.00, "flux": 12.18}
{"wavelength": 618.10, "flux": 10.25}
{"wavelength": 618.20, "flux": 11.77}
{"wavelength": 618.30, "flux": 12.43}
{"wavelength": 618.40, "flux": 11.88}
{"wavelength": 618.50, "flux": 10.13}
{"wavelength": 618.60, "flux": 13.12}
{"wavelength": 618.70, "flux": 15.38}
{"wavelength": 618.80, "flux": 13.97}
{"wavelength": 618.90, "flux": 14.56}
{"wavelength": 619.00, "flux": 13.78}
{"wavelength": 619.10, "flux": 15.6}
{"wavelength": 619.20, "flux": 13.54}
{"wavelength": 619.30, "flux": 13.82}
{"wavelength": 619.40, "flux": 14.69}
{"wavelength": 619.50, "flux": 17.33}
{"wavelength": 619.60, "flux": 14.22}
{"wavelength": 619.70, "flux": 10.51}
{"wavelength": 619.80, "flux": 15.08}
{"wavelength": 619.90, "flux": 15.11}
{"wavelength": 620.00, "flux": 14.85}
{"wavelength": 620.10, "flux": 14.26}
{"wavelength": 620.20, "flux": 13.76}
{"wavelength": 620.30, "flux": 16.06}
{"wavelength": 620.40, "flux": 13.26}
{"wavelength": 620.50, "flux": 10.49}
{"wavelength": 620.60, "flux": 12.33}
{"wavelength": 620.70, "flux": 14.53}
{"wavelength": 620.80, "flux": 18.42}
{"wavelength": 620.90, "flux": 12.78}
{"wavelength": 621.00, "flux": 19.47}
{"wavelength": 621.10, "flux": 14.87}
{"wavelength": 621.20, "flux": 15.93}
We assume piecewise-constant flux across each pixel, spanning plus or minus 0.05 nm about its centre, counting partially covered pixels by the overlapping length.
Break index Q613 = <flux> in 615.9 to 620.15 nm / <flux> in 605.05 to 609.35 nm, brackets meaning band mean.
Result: 0.9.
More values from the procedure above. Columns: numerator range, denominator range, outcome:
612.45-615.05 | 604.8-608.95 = 0.95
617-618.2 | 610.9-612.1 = 0.95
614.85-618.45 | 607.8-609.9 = 0.89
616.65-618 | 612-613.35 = 0.96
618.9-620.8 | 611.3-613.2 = 1.13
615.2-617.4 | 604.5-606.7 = 0.80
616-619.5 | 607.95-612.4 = 0.94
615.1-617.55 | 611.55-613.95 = 0.95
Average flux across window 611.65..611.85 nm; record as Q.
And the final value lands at 13.7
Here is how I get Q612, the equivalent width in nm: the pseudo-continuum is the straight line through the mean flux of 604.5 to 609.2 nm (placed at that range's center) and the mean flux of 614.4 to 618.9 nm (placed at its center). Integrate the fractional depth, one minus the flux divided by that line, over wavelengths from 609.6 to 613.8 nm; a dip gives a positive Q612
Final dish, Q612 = 0.166 nm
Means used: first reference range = 14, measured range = 12.6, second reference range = 12.3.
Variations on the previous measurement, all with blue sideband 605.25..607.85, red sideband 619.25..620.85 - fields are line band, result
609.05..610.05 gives 0.01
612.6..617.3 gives 0.60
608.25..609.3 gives 0.05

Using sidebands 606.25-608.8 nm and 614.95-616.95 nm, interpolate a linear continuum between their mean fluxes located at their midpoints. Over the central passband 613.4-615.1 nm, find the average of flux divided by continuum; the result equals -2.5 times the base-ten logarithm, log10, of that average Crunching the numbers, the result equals -0.14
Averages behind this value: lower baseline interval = 13.4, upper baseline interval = 12.1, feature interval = 14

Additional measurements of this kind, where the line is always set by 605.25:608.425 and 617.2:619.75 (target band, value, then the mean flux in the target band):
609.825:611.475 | 0.071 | 12.9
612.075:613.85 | 0.088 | 12.5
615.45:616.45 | 0.068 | 12.4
